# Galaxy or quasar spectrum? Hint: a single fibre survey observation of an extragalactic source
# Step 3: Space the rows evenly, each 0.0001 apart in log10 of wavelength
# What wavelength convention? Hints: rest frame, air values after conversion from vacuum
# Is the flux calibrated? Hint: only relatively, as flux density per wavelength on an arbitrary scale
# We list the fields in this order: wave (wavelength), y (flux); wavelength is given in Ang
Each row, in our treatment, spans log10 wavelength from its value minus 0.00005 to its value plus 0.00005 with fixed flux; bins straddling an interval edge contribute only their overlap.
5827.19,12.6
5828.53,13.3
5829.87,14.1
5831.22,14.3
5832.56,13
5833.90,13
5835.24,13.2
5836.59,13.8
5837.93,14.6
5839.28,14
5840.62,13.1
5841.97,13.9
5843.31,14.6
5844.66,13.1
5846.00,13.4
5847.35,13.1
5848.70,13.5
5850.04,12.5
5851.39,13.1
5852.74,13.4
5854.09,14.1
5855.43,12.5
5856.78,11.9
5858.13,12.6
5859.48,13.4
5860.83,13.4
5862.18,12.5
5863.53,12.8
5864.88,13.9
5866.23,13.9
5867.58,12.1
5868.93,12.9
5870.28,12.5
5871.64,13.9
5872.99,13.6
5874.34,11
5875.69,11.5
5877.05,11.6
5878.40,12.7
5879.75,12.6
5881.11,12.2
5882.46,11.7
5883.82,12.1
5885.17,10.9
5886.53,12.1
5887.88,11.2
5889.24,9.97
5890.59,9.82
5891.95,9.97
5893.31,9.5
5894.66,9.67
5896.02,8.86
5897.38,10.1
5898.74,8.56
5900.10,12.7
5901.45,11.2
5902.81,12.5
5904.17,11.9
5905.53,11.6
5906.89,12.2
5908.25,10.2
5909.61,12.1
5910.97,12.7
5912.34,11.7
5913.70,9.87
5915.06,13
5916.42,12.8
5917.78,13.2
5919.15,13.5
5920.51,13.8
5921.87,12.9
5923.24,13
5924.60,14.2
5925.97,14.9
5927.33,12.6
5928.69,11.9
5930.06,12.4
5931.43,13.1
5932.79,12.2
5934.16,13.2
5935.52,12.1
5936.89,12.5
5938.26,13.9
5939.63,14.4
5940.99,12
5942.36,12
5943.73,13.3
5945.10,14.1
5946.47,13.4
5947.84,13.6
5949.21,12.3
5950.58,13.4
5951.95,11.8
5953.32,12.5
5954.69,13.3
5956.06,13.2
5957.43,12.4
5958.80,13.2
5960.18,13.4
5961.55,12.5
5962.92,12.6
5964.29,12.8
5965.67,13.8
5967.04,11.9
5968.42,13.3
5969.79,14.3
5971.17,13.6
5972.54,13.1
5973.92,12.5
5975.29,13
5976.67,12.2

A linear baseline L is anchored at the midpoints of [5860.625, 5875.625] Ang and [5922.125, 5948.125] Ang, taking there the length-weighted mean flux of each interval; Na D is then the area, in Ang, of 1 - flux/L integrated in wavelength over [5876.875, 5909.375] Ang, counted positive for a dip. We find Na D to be 4.7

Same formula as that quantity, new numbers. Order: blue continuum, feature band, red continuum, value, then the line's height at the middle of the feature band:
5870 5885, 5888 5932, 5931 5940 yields 3.25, 12.7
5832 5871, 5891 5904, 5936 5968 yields 2.70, 13.1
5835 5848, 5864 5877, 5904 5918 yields 0.19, 12.9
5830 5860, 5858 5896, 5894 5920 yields 1.53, 12.4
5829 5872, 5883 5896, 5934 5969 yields 2.63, 13.2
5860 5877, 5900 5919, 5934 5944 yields 1.27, 12.9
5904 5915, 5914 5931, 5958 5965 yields -1.70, 11.9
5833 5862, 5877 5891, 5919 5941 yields 1.77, 13.2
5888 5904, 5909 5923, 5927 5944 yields -1.23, 11.6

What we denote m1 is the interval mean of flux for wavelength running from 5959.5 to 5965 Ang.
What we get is 12.8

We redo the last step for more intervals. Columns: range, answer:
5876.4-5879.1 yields 12.2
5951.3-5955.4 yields 12.6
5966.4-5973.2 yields 13.2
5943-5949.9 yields 13.3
